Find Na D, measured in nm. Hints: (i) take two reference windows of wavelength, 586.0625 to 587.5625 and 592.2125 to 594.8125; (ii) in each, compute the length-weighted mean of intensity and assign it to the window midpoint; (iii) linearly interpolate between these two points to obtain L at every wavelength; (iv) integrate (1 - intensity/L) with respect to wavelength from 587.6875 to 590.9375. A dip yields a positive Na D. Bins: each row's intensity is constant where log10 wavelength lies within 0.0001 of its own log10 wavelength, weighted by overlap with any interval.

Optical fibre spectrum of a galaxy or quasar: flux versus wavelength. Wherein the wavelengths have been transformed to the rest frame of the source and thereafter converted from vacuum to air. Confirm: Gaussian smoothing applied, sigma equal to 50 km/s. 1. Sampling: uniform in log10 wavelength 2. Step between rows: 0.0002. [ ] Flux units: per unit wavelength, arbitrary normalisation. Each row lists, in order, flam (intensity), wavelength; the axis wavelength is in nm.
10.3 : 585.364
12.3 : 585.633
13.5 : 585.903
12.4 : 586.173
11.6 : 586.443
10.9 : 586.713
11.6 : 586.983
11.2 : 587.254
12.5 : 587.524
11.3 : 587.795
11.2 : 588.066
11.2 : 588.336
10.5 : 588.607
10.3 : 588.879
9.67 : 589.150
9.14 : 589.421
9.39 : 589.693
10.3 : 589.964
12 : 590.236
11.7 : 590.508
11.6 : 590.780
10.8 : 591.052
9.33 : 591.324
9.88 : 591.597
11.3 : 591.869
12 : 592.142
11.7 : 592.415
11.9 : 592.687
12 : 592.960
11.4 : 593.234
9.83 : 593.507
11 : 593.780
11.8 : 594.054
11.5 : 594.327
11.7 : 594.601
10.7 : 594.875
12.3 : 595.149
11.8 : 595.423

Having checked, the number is 0.24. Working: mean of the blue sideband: 11.6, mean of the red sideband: 11.4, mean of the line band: 10.7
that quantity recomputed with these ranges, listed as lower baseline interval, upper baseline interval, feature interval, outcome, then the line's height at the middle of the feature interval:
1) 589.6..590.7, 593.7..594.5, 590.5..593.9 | 0.04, 11.2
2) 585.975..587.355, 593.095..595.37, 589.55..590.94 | 0.06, 11.5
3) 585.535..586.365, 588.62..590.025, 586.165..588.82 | -0.01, 11.4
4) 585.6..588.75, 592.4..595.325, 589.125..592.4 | 0.25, 11.5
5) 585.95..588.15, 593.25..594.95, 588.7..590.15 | 0.21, 11.5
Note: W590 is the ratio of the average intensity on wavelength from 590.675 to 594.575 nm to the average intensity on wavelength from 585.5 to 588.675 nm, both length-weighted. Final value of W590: 0.95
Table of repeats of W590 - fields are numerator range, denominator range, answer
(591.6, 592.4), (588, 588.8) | 1.04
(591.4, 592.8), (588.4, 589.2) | 1.09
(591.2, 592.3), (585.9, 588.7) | 0.92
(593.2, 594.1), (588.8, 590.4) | 1.07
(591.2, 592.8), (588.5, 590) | 1.12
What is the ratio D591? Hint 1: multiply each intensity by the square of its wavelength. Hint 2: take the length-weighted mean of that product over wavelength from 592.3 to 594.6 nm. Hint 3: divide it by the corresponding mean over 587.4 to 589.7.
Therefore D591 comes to 1.1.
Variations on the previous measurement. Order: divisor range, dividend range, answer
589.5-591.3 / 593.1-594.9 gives 1.05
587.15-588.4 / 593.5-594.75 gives 1.00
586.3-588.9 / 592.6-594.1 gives 1.02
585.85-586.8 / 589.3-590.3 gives 0.85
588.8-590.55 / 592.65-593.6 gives 1.11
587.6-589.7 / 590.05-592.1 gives 1.06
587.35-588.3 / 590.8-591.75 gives 0.89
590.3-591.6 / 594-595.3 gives 1.09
